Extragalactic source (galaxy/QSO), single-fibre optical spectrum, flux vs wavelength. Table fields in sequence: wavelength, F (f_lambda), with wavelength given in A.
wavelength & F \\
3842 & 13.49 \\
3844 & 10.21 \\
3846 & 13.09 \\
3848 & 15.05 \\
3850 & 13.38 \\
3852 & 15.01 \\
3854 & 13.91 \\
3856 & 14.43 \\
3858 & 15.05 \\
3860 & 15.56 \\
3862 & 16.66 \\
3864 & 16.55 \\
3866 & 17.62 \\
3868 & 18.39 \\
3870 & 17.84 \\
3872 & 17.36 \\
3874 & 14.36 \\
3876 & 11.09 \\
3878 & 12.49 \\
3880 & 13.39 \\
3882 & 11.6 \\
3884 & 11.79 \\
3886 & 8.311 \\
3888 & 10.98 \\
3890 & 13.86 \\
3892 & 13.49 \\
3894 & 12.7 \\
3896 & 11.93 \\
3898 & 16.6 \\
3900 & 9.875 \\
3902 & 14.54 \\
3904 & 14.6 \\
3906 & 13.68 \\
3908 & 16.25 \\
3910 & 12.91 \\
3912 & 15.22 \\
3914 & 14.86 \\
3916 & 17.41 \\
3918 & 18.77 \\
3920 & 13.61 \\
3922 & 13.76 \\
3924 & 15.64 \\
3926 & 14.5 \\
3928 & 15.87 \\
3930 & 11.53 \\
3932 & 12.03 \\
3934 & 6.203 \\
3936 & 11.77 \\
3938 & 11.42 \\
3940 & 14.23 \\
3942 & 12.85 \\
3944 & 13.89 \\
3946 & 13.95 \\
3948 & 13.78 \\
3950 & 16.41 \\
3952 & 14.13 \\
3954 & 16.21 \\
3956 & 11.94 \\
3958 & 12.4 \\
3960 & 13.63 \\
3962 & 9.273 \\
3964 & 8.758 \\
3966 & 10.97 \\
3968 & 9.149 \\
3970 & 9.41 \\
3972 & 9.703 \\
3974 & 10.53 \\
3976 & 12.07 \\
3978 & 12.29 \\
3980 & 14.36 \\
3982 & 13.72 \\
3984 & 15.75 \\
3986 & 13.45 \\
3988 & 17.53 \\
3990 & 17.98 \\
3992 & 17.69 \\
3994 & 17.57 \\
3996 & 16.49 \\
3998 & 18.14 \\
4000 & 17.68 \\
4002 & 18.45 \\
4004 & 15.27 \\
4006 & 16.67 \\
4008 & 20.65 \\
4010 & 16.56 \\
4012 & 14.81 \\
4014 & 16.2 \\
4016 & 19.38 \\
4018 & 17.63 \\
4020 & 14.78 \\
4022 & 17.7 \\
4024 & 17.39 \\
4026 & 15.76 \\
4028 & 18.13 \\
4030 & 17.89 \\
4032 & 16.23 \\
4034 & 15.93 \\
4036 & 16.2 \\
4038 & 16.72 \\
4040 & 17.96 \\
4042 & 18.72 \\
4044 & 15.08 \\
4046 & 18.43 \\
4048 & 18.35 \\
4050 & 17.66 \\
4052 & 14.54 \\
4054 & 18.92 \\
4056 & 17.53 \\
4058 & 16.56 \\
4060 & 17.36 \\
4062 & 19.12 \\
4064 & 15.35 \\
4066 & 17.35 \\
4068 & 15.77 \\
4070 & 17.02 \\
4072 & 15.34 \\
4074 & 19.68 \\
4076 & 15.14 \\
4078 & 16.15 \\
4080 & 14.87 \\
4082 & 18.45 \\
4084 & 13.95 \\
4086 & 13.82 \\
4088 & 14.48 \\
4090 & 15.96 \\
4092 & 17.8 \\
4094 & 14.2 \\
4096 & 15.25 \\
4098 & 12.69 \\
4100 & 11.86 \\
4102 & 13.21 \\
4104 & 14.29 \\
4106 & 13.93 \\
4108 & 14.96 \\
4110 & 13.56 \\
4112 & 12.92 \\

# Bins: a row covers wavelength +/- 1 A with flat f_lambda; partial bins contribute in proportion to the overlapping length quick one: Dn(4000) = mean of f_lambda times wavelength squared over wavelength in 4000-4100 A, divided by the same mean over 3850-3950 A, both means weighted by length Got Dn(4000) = 1.3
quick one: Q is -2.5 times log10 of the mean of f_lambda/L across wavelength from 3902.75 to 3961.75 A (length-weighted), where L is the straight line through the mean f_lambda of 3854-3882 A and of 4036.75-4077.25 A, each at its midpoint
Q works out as 0.15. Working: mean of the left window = 15.3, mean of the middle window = 13.9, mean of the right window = 17.1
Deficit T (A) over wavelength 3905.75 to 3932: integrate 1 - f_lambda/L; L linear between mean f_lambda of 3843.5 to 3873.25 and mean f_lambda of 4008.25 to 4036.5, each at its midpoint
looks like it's 1.8 A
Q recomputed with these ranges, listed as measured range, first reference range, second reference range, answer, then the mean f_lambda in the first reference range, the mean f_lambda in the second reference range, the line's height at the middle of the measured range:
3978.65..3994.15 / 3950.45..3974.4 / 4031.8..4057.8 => -0.20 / 11.5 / 17.1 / 13.1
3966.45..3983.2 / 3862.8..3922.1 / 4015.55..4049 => 0.36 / 14.2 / 17.2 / 15.9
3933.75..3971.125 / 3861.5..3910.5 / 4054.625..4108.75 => 0.19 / 13.9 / 15.7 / 14.5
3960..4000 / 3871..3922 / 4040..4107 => 0.10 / 13.7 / 16.1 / 14.8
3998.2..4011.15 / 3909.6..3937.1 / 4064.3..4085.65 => -0.16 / 13.9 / 16.3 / 15.2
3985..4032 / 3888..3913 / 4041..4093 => -0.10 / 13.7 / 16.7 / 15.6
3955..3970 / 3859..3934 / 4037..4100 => 0.36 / 14.2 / 16.4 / 15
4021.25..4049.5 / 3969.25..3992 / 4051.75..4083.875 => -0.11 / 13.6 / 16.8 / 15.6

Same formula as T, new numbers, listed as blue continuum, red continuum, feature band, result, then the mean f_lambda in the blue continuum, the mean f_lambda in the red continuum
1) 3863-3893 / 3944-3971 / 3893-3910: -0.32 A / 13.9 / 12.4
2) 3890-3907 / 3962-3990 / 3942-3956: -1.92 A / 13.5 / 12.2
